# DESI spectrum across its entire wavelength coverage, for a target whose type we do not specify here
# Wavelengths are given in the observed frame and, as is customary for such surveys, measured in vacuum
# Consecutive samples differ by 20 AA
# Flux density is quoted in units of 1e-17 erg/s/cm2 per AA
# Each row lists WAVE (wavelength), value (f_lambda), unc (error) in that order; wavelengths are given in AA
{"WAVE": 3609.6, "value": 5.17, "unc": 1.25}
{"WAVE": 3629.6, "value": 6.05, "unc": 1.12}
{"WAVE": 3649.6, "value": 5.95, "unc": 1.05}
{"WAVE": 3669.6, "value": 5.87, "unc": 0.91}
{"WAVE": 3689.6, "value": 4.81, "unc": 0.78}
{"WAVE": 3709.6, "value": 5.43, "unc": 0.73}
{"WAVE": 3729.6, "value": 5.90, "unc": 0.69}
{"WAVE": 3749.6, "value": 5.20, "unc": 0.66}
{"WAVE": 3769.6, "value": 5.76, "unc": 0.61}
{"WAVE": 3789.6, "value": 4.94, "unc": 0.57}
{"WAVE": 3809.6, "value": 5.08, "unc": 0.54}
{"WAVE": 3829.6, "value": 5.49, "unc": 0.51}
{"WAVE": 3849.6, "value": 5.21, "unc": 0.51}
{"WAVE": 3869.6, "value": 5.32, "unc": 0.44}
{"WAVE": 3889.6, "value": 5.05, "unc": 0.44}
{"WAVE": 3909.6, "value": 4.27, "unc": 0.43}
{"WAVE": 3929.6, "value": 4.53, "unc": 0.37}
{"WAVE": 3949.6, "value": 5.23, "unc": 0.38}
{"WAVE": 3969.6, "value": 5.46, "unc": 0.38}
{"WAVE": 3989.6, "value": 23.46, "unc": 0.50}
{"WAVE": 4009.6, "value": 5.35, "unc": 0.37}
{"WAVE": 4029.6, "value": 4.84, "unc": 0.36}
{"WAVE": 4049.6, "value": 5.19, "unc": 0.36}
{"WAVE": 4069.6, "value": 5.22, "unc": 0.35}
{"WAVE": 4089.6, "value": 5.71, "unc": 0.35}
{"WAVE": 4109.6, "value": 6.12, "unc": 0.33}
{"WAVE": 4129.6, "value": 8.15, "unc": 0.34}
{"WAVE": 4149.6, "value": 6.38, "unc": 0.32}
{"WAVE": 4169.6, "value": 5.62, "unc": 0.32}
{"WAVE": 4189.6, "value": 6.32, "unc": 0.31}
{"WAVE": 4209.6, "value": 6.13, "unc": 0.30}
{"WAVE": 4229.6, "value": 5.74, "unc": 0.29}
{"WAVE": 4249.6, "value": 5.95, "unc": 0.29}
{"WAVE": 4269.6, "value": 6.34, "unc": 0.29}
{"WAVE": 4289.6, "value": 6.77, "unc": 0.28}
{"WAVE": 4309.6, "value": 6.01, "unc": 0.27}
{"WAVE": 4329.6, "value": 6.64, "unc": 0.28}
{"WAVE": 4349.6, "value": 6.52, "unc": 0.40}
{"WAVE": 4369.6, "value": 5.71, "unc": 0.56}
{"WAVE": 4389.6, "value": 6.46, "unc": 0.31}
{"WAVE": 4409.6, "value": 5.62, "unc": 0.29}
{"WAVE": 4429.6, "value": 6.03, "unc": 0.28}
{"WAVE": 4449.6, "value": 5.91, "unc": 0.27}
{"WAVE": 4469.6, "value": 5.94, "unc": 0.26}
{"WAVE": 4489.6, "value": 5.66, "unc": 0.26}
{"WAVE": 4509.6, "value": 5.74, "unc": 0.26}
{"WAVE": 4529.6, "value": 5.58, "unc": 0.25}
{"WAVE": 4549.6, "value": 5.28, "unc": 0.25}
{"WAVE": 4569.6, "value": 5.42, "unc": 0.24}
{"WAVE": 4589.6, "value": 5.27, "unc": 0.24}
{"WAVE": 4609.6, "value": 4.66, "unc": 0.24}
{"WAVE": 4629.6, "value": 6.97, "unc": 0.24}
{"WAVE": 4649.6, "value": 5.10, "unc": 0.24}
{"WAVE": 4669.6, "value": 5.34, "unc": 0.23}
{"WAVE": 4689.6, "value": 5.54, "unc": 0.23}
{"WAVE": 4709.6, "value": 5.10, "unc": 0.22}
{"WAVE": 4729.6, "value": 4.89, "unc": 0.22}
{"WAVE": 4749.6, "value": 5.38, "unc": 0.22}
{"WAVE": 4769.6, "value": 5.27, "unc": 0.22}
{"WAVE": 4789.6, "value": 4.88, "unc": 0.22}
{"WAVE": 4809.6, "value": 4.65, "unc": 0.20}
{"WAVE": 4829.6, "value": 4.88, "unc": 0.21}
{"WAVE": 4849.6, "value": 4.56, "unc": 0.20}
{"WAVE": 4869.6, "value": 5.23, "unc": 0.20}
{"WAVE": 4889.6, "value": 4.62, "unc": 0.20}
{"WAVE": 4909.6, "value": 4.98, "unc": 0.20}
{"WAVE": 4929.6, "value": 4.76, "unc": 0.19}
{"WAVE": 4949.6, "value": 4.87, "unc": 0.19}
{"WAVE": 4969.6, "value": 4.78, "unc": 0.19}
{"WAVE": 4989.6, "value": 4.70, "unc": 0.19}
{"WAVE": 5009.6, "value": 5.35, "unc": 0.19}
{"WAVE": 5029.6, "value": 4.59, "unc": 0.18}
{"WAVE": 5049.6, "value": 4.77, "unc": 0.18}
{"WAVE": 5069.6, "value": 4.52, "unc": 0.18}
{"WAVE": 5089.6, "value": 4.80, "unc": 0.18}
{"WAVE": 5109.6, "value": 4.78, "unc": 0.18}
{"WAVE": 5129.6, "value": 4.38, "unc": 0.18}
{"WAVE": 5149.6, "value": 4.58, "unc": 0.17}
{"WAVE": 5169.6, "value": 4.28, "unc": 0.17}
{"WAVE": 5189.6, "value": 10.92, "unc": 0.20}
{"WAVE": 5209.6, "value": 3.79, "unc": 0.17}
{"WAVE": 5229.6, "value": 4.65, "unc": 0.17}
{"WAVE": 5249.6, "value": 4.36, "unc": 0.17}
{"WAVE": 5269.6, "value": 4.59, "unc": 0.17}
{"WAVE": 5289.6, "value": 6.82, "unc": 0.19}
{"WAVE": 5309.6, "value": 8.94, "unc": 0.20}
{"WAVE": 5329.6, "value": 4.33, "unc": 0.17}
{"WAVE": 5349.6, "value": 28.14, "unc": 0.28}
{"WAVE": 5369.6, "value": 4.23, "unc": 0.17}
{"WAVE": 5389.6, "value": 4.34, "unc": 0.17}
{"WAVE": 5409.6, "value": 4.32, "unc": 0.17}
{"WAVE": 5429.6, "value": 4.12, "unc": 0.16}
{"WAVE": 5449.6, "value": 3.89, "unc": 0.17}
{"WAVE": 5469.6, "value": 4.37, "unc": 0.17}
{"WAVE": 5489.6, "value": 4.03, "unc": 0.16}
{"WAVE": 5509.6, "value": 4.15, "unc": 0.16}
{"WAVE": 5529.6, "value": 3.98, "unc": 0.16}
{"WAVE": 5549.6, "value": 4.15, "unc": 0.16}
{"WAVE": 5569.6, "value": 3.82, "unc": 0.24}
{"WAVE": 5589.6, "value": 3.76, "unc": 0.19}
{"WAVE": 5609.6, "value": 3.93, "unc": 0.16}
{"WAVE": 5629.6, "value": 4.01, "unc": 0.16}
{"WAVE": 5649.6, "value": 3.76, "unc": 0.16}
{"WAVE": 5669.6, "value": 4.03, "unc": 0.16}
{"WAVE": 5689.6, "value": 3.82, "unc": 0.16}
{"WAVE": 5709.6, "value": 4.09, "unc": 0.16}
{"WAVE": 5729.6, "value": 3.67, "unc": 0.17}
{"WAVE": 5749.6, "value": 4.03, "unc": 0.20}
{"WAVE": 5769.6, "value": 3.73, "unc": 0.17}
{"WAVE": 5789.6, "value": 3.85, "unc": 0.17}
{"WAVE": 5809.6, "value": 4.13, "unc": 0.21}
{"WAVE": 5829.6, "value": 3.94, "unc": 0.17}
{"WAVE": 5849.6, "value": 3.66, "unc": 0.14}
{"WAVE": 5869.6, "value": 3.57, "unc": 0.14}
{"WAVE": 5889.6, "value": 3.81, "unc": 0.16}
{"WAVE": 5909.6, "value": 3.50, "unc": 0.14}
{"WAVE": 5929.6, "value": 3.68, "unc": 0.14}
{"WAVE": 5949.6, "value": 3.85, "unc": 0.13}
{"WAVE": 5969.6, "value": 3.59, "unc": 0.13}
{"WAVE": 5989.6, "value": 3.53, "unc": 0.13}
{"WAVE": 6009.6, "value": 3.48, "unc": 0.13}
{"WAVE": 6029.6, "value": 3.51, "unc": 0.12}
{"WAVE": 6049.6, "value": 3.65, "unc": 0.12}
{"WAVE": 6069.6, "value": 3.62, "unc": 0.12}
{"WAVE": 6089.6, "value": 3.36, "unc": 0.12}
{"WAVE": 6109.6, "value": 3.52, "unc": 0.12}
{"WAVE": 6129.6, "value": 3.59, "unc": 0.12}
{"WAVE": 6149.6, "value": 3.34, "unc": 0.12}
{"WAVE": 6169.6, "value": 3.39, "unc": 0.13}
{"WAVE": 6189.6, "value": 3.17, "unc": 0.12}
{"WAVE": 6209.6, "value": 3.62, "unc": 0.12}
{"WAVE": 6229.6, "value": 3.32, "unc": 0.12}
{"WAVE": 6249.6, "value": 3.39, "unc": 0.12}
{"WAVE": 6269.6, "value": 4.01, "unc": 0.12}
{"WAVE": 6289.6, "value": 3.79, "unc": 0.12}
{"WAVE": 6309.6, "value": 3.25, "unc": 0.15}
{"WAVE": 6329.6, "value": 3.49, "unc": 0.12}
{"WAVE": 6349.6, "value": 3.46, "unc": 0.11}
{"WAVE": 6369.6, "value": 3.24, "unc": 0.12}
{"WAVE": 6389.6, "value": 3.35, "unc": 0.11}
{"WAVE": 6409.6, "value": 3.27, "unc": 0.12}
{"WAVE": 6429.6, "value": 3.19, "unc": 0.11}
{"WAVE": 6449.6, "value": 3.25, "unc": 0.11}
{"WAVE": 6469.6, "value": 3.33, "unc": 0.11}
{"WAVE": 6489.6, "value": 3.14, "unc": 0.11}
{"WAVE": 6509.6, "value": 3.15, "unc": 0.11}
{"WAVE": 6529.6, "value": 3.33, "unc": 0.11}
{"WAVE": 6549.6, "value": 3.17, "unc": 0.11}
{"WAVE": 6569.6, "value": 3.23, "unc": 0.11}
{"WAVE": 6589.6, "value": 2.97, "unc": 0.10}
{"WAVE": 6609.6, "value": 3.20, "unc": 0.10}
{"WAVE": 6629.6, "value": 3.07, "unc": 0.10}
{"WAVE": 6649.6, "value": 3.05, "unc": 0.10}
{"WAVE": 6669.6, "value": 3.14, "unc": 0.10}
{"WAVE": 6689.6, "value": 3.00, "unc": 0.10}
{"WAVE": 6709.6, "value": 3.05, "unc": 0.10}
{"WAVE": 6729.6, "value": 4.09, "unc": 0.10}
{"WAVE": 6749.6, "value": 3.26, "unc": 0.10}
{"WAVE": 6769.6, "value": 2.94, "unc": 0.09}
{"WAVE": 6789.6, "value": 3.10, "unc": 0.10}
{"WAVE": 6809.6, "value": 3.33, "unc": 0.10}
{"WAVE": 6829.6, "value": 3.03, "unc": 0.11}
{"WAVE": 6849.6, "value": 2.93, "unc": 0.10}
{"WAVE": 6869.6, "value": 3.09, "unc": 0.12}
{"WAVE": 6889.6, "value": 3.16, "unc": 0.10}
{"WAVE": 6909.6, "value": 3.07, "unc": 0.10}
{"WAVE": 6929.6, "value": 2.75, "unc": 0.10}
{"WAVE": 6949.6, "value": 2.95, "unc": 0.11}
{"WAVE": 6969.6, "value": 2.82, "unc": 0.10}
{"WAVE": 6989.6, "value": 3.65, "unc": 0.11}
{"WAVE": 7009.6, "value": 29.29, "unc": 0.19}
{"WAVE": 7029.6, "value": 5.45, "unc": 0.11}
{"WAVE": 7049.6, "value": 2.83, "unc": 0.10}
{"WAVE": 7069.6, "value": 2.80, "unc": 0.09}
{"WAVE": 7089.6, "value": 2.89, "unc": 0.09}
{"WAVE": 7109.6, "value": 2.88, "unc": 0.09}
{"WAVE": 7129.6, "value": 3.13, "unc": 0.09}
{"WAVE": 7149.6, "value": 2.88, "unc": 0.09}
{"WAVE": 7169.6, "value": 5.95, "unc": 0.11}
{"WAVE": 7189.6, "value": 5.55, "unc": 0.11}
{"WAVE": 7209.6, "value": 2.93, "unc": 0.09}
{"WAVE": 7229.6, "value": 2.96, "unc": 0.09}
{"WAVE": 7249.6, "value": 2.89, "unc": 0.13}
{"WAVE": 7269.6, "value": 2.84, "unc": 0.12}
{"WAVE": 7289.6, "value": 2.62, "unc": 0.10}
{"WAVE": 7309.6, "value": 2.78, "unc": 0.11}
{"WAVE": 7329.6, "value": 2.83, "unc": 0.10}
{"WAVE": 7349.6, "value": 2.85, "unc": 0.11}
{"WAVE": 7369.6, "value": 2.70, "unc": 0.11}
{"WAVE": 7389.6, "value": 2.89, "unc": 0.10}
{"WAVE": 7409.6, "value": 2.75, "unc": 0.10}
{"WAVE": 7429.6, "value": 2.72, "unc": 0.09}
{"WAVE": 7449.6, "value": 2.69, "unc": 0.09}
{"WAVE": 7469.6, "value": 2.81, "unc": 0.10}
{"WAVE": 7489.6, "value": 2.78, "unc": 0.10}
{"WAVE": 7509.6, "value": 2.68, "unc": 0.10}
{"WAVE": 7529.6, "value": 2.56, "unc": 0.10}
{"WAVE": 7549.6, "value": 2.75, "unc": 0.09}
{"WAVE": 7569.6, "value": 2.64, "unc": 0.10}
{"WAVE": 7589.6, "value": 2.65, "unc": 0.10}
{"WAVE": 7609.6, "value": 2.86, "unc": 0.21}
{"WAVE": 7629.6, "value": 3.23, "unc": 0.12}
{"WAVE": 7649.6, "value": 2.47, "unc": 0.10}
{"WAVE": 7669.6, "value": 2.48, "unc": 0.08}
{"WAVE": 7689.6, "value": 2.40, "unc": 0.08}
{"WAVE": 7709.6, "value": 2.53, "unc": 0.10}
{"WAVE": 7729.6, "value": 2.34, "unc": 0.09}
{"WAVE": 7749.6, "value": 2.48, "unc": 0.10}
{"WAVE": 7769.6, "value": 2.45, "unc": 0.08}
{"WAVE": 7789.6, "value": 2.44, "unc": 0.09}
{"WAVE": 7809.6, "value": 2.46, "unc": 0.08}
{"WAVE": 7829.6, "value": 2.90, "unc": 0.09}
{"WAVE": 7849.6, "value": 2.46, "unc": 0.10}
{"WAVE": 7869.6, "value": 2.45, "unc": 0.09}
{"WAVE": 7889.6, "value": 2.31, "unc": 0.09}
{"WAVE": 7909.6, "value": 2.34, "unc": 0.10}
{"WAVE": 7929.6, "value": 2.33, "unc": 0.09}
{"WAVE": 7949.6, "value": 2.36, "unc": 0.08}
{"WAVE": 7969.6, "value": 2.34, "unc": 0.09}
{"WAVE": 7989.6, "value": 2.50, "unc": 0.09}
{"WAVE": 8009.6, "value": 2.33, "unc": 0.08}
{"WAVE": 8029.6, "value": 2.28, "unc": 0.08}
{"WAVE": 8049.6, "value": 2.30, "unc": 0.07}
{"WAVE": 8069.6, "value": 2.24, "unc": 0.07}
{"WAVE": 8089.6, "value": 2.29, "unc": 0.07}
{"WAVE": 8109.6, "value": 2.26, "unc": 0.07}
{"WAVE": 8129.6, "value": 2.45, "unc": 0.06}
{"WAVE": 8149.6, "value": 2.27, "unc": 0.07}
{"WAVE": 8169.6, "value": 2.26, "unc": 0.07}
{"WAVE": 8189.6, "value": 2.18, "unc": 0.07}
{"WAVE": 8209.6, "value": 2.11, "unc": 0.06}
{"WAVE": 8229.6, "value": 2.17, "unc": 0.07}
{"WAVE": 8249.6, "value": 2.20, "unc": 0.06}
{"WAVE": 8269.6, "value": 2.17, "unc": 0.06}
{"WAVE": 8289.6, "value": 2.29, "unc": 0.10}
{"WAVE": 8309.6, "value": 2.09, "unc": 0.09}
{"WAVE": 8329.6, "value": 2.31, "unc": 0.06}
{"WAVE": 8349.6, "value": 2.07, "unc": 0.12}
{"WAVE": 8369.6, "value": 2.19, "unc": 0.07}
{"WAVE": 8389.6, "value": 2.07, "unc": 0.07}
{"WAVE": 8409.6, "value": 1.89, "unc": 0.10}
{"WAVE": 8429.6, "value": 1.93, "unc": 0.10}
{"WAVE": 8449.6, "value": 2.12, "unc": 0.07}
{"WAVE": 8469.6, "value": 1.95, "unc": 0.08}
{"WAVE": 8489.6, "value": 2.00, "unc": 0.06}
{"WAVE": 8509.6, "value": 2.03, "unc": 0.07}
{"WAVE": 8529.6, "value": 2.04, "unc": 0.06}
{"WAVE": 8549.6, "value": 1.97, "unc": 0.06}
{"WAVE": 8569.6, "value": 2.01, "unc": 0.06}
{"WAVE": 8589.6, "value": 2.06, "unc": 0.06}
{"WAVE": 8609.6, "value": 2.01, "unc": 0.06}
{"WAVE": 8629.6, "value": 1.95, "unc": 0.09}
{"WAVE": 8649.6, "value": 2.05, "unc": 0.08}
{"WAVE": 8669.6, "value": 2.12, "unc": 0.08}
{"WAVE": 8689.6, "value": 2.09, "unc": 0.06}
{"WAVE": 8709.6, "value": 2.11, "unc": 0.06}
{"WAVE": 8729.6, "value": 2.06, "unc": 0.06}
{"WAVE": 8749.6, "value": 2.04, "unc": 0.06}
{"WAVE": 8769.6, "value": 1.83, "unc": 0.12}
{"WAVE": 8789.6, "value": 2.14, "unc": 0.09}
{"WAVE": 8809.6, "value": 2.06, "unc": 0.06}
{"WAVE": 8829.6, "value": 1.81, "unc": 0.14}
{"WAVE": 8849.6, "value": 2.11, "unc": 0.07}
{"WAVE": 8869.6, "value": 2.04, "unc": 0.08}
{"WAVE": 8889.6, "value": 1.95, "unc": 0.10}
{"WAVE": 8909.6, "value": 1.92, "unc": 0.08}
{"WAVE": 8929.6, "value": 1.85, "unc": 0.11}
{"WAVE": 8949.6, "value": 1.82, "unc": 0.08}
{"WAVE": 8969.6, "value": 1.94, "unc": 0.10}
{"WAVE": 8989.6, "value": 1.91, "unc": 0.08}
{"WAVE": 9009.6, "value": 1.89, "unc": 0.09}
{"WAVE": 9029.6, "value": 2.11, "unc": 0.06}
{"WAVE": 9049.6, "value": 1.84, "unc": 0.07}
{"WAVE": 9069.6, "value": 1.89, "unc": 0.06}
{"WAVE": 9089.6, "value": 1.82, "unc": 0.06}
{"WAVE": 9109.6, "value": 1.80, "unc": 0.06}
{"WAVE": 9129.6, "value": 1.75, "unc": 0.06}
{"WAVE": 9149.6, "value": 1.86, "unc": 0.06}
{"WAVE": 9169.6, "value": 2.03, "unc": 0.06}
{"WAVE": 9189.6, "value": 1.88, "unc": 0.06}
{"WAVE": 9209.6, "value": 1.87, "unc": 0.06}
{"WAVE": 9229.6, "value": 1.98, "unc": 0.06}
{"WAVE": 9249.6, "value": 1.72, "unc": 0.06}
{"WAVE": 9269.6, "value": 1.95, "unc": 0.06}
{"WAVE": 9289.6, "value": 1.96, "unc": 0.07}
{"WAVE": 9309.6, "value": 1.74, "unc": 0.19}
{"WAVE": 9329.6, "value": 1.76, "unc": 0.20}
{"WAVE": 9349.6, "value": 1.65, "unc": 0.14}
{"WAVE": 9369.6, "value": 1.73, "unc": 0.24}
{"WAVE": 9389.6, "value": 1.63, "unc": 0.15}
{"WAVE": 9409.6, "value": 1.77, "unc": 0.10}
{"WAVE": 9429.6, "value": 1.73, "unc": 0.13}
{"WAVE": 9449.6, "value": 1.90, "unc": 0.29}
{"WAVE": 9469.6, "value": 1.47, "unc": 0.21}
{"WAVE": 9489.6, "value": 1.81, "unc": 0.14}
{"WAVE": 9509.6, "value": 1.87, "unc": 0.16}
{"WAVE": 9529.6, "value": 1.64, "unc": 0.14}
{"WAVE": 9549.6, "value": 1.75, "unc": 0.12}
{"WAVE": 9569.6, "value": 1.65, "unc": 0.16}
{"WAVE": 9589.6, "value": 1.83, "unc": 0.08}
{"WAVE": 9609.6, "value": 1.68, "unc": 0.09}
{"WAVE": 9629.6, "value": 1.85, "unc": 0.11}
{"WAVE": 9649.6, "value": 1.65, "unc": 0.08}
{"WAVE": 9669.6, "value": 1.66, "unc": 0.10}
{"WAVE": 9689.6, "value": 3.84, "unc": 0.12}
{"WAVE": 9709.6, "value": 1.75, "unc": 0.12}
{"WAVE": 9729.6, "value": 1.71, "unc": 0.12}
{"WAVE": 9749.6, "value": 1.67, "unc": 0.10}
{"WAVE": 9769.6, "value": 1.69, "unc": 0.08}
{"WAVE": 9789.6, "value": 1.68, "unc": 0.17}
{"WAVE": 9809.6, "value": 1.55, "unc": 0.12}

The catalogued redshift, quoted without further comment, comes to 0.07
